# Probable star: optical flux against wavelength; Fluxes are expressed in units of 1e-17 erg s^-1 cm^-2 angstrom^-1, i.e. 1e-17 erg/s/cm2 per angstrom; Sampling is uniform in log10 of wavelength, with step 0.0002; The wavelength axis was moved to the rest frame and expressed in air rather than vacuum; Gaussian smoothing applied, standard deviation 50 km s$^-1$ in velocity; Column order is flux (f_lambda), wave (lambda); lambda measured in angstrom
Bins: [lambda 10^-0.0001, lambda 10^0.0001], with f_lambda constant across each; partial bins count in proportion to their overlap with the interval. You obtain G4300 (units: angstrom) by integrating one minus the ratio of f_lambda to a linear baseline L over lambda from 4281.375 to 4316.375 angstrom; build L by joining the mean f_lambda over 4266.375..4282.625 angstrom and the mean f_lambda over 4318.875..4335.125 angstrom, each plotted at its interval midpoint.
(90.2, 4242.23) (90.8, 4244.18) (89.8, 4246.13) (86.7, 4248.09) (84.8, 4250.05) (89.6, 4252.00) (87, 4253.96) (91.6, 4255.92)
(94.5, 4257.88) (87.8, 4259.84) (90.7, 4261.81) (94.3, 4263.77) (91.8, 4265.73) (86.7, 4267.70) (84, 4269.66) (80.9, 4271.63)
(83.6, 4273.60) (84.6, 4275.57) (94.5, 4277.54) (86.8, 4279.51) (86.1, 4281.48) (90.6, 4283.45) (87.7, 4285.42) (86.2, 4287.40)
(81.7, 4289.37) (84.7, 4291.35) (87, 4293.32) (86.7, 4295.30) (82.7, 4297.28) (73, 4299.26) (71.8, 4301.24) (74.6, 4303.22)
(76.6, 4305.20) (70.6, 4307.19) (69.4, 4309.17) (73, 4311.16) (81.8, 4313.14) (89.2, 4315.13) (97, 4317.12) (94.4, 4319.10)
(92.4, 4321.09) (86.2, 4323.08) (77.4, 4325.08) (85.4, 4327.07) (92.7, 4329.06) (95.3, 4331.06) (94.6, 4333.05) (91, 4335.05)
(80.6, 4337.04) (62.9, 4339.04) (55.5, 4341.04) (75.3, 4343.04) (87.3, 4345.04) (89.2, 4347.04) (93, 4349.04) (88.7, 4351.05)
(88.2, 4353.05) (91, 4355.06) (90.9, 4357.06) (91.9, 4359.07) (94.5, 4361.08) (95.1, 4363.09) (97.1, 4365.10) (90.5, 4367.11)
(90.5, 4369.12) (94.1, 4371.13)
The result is 2.8 angstrom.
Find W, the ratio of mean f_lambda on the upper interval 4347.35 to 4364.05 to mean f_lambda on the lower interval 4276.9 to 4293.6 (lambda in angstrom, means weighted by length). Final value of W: 1.1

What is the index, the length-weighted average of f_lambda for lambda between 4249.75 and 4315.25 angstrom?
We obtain 84.2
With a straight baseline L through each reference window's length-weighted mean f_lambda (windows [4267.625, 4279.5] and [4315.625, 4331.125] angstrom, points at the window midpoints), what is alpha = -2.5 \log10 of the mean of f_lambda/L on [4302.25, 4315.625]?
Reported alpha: 0.17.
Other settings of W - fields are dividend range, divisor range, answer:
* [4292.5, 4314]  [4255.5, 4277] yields 0.87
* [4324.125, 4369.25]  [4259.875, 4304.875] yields 1.02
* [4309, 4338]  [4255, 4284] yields 0.99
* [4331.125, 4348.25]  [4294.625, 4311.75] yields 1.07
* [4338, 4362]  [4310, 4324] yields 0.96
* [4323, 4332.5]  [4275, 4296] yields 1.01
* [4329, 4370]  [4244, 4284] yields 0.99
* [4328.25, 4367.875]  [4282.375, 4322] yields 1.06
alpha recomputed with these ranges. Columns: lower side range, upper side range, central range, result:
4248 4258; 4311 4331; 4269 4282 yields 0.03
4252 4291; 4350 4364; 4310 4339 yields 0.04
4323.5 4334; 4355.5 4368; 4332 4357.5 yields 0.09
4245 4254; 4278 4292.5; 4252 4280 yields -0.02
